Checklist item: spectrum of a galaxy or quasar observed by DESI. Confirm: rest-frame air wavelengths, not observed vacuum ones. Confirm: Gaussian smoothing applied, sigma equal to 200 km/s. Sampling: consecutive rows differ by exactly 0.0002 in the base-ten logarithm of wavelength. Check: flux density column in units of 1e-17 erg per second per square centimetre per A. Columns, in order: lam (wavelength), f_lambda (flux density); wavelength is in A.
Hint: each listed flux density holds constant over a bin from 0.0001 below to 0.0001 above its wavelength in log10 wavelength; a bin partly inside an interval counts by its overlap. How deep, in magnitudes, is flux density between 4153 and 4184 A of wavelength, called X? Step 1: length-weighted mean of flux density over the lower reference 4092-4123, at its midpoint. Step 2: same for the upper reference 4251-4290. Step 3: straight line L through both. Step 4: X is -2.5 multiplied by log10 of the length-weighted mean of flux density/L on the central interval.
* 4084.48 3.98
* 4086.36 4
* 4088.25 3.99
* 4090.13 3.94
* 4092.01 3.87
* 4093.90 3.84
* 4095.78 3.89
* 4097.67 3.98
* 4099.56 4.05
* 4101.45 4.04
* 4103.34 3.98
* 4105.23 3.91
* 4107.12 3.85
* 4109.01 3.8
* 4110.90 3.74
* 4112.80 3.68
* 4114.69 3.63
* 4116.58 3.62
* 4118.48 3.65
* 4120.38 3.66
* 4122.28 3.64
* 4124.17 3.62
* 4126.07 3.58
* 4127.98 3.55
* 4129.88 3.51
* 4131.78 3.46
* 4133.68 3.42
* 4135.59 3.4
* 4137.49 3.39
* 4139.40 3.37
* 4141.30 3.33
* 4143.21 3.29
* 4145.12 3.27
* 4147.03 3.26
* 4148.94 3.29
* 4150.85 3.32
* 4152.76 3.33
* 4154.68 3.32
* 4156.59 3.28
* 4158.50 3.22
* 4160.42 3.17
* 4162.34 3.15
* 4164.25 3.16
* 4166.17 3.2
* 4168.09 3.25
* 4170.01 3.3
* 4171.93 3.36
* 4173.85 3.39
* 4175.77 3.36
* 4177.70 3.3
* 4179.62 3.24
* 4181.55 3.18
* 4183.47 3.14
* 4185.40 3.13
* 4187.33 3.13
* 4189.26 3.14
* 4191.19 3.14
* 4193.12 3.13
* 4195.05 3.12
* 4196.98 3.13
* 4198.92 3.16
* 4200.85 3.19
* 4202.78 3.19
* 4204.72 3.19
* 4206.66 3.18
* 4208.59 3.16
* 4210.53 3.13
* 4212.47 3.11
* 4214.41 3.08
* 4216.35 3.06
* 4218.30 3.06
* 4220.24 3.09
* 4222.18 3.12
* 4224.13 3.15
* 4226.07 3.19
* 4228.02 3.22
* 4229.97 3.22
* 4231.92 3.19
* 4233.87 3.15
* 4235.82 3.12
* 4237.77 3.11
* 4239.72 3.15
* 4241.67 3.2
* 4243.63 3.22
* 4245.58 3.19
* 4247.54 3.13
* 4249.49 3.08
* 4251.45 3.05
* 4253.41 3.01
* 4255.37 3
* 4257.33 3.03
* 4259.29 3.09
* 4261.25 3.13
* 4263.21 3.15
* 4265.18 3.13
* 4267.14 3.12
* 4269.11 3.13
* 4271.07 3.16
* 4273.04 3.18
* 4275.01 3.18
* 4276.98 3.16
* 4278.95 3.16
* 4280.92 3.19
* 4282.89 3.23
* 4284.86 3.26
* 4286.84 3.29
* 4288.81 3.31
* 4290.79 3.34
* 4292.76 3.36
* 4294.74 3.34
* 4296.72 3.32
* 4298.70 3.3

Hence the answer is 0.10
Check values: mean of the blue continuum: 3.81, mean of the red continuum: 3.15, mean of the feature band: 3.25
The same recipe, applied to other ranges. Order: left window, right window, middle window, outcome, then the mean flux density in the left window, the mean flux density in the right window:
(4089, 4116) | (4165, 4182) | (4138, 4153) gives 0.07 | 3.87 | 3.29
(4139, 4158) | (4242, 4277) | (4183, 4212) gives 0.02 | 3.3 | 3.12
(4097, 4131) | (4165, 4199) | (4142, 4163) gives 0.06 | 3.75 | 3.21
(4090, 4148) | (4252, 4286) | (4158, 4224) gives 0.07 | 3.65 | 3.14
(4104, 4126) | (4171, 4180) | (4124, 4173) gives 0.05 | 3.71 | 3.34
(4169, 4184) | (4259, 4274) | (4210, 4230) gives 0.03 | 3.29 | 3.14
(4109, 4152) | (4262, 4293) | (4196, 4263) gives 0.06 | 3.49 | 3.21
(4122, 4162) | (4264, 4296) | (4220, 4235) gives 0.04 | 3.37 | 3.22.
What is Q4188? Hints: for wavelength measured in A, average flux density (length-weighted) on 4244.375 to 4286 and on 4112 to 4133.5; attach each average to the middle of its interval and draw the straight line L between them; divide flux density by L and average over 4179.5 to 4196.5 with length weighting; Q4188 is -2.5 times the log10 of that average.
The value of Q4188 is 0.08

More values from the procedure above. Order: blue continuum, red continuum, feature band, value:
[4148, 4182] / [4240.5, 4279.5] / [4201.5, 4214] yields 0.02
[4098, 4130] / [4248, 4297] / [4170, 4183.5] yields 0.07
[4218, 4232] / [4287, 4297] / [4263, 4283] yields 0.04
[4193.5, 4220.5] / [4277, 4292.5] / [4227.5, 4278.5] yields 0.02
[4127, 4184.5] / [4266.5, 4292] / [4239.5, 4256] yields 0.04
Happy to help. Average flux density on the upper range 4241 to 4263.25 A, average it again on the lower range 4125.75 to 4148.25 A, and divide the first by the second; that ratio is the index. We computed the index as 0.9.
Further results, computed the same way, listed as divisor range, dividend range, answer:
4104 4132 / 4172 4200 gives 0.87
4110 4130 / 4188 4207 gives 0.87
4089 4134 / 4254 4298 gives 0.85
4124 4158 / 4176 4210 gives 0.94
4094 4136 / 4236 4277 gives 0.84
